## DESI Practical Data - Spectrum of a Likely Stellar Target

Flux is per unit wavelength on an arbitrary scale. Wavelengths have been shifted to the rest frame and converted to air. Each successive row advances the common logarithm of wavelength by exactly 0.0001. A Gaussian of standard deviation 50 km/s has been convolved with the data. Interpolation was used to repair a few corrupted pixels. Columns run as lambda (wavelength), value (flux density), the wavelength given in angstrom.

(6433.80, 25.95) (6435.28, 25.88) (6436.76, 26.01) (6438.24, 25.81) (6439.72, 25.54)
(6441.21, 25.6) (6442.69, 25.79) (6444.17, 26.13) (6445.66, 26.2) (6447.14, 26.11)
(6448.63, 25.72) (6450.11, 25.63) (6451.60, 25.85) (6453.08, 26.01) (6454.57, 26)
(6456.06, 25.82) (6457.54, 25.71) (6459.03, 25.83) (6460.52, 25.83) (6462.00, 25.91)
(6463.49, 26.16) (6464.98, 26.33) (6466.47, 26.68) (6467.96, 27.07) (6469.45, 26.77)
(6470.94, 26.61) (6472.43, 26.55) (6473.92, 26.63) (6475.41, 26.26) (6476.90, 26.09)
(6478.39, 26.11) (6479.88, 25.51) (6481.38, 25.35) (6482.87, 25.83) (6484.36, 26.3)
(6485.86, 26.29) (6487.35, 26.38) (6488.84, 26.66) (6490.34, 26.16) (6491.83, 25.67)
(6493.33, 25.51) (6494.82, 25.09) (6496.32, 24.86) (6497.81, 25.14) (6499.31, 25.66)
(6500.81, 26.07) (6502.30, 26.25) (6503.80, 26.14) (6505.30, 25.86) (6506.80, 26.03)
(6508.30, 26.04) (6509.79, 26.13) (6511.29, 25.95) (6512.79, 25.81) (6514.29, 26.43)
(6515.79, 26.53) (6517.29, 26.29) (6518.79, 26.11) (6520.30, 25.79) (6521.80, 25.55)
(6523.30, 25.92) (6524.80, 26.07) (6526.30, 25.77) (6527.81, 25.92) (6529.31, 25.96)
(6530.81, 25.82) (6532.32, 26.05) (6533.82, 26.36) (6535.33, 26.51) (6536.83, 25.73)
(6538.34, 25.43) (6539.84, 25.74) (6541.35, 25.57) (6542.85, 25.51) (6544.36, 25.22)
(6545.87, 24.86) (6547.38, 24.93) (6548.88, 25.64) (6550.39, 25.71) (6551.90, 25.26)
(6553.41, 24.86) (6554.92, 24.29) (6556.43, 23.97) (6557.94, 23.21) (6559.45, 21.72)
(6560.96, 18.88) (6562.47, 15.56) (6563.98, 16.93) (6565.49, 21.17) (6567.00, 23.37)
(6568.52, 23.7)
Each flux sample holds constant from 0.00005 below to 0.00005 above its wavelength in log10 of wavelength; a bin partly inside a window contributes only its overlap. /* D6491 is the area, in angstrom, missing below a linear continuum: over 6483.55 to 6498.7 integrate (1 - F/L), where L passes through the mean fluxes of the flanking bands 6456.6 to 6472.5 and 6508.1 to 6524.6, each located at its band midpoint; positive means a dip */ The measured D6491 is 0.2 angstrom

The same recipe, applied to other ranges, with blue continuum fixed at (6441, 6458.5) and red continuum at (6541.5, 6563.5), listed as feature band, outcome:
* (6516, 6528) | -0.86 angstrom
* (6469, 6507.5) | -1.51 angstrom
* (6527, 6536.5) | -0.83 angstrom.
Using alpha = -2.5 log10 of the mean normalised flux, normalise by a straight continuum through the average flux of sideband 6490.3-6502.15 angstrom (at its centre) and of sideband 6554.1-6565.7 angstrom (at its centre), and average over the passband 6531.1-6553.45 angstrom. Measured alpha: -0.16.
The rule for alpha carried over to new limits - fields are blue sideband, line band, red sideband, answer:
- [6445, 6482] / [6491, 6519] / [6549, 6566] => -0.07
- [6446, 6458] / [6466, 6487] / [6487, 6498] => -0.02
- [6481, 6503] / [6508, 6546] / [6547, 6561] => -0.05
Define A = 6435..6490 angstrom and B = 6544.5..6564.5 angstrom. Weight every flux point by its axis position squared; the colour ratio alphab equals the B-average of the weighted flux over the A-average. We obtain 0.9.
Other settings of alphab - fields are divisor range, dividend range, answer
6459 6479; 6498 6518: 1.00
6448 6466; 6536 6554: 1.01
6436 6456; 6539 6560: 0.99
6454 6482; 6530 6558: 0.99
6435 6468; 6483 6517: 1.01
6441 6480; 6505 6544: 1.01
